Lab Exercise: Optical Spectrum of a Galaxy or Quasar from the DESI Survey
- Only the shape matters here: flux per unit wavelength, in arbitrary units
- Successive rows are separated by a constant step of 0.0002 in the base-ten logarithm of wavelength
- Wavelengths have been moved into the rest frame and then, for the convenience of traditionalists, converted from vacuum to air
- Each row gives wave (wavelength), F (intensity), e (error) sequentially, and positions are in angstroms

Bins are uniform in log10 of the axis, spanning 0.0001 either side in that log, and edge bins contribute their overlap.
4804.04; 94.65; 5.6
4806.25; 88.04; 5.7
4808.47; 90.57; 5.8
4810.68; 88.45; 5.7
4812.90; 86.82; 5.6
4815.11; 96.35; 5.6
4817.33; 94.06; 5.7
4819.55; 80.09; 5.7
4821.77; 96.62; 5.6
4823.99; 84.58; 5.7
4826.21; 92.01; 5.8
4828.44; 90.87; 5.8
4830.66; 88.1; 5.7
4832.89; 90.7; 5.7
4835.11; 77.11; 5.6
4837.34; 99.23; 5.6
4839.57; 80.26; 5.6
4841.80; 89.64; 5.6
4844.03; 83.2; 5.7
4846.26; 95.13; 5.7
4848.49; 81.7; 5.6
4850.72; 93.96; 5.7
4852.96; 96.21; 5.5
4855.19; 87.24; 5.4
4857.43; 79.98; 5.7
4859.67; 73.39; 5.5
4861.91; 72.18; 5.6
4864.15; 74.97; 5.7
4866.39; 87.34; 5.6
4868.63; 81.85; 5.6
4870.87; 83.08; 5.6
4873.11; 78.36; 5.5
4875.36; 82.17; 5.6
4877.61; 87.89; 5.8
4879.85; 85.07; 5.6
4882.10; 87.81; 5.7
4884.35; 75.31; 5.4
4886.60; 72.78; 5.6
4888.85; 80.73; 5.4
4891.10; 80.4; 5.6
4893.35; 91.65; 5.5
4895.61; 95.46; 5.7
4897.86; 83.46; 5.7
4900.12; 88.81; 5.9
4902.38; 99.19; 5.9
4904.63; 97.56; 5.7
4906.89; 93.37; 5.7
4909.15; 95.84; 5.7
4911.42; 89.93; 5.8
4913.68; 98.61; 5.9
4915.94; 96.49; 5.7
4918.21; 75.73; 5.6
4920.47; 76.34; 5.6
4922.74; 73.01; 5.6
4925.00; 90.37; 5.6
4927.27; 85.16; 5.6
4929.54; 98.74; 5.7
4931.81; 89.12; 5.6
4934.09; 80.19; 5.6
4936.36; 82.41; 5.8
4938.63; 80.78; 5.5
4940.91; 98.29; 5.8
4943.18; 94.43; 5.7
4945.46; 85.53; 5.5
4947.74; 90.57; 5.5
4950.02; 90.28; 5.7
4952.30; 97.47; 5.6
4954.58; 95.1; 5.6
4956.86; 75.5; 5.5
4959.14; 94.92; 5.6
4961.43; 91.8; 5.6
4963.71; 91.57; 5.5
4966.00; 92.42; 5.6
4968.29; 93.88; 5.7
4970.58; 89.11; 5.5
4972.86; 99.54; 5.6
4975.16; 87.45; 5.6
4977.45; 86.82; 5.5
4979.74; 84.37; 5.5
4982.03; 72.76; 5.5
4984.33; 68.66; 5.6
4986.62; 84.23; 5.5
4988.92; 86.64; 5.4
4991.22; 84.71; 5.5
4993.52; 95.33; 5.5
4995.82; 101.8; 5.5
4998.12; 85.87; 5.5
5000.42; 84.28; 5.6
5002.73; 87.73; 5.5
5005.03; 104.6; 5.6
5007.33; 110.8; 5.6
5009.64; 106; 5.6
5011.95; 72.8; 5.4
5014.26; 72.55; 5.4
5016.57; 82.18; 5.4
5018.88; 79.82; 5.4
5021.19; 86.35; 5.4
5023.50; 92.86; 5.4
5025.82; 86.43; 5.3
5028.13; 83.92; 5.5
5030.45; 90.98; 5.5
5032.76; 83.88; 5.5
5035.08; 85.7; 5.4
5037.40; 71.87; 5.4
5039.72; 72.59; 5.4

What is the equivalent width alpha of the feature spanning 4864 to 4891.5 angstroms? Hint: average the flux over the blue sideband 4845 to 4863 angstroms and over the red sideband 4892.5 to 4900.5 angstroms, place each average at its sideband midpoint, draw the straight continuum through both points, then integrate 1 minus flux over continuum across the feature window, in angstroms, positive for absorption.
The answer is 1.9 angstroms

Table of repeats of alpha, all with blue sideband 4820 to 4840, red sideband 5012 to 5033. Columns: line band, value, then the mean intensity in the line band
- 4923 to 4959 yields -1.18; 88.7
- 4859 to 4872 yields 1.32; 79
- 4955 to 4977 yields -1.41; 90.7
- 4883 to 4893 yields 0.99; 78.7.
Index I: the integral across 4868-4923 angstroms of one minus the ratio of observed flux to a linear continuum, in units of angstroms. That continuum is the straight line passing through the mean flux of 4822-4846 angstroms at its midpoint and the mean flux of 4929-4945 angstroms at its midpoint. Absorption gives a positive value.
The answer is 1.3 angstroms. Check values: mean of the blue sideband 88.2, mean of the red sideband 88.6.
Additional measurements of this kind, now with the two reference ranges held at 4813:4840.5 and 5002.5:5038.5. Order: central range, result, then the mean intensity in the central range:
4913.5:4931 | 0.4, 86.2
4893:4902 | -0.2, 90.4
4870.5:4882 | 0.6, 83.7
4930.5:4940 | 0.5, 83.7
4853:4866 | 1.3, 79.6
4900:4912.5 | -0.9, 94.5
